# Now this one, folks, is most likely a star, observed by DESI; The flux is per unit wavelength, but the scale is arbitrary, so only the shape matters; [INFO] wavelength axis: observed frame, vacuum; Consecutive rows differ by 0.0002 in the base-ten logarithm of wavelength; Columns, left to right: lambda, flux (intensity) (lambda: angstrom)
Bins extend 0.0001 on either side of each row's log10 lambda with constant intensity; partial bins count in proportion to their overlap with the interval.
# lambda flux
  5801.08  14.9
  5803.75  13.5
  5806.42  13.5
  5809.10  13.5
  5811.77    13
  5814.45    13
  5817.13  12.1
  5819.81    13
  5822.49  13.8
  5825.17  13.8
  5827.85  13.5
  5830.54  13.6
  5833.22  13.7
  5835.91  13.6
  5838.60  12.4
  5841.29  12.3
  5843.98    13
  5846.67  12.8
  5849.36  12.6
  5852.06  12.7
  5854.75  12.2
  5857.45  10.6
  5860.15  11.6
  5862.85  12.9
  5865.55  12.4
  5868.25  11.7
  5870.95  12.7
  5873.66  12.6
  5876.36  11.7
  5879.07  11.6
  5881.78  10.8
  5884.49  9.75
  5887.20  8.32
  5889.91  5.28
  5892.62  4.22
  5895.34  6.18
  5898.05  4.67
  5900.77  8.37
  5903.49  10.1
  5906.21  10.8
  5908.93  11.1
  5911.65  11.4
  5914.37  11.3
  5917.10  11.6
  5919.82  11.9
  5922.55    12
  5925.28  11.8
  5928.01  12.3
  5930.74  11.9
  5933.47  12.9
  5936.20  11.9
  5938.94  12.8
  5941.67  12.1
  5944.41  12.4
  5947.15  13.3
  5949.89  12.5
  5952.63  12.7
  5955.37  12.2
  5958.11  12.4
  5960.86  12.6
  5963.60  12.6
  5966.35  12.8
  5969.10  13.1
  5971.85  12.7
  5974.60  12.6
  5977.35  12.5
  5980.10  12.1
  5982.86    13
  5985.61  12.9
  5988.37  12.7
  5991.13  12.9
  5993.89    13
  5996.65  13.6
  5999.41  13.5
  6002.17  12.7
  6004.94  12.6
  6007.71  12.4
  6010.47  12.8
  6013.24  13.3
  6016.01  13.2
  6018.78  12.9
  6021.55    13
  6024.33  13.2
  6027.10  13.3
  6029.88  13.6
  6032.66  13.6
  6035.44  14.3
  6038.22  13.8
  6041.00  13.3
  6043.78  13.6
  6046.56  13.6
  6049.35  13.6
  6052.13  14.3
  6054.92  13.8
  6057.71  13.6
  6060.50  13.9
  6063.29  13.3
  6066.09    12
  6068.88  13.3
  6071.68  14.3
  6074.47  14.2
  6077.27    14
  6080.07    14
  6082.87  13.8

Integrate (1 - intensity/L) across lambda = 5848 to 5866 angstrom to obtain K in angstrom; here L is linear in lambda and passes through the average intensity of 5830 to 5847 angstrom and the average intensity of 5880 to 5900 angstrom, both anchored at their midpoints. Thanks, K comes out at -2.0 angstrom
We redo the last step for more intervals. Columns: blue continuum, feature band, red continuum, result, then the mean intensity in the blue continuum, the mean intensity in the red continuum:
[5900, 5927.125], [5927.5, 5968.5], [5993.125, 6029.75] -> -2.5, 11.1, 13.1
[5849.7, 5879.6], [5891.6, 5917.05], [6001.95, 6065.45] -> 7.2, 12.1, 13.4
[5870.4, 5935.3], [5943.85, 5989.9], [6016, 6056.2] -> -3.3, 10.2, 13.6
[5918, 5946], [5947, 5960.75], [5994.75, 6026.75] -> -0.1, 12.2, 13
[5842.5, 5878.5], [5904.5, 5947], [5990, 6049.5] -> 2.6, 12.3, 13.3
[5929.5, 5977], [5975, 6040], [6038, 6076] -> 0.2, 12.6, 13.6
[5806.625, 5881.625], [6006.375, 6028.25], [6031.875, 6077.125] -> 0.8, 12.7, 13.7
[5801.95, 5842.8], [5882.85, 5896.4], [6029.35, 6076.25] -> 6.6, 13.2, 13.7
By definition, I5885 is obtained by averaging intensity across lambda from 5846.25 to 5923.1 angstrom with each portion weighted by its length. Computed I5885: 10.5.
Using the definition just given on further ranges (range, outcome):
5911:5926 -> 11.7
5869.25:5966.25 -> 11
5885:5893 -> 6.56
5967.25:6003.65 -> 12.9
